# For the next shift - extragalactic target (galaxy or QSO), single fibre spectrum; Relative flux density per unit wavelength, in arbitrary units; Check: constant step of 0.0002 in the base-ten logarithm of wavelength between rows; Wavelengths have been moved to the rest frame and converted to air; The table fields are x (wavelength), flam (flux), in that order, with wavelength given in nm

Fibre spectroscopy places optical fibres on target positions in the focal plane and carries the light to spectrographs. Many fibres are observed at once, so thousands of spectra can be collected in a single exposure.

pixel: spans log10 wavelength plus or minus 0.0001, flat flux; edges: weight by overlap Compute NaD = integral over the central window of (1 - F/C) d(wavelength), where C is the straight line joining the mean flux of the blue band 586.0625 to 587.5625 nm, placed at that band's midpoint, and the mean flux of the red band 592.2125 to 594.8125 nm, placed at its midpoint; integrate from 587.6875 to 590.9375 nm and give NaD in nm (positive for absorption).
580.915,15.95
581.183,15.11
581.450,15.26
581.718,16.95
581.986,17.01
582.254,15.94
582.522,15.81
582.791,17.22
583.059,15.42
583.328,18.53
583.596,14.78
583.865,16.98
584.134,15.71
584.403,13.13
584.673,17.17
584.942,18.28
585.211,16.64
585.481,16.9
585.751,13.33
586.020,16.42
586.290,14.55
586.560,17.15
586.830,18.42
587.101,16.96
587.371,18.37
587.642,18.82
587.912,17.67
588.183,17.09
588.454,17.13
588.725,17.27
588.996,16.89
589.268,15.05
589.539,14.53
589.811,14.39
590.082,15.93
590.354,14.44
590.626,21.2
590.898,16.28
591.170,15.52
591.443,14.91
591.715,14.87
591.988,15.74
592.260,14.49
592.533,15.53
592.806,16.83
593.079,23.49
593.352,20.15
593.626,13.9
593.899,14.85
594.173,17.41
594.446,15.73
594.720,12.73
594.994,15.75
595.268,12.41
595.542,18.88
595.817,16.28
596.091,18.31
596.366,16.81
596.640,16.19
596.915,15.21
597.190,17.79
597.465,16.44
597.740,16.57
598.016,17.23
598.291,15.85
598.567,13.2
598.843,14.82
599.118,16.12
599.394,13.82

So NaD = 0.07 nm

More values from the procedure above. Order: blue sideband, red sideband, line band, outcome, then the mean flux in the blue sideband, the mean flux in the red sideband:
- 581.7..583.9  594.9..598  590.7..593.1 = 0.040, 16.5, 16.5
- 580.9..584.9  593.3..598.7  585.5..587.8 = -0.097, 16.1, 16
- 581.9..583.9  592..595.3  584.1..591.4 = -0.069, 16.4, 16.2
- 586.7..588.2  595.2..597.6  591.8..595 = 0.126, 17.9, 16.6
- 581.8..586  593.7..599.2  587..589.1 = -0.187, 16.2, 15.9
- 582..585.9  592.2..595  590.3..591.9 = 0.015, 16.2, 16.5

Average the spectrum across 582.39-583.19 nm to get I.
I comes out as 16.1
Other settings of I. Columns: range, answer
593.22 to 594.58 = 16.4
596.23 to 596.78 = 16.5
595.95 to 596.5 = 17.6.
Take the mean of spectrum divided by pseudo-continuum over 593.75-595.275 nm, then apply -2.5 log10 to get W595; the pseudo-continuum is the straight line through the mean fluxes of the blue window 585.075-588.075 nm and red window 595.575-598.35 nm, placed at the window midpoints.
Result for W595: 0.121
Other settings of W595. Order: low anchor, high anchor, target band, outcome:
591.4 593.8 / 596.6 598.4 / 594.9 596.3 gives 0.01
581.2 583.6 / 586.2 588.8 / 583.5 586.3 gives 0.07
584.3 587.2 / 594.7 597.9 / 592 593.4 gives -0.10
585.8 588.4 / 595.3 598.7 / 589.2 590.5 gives 0.14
